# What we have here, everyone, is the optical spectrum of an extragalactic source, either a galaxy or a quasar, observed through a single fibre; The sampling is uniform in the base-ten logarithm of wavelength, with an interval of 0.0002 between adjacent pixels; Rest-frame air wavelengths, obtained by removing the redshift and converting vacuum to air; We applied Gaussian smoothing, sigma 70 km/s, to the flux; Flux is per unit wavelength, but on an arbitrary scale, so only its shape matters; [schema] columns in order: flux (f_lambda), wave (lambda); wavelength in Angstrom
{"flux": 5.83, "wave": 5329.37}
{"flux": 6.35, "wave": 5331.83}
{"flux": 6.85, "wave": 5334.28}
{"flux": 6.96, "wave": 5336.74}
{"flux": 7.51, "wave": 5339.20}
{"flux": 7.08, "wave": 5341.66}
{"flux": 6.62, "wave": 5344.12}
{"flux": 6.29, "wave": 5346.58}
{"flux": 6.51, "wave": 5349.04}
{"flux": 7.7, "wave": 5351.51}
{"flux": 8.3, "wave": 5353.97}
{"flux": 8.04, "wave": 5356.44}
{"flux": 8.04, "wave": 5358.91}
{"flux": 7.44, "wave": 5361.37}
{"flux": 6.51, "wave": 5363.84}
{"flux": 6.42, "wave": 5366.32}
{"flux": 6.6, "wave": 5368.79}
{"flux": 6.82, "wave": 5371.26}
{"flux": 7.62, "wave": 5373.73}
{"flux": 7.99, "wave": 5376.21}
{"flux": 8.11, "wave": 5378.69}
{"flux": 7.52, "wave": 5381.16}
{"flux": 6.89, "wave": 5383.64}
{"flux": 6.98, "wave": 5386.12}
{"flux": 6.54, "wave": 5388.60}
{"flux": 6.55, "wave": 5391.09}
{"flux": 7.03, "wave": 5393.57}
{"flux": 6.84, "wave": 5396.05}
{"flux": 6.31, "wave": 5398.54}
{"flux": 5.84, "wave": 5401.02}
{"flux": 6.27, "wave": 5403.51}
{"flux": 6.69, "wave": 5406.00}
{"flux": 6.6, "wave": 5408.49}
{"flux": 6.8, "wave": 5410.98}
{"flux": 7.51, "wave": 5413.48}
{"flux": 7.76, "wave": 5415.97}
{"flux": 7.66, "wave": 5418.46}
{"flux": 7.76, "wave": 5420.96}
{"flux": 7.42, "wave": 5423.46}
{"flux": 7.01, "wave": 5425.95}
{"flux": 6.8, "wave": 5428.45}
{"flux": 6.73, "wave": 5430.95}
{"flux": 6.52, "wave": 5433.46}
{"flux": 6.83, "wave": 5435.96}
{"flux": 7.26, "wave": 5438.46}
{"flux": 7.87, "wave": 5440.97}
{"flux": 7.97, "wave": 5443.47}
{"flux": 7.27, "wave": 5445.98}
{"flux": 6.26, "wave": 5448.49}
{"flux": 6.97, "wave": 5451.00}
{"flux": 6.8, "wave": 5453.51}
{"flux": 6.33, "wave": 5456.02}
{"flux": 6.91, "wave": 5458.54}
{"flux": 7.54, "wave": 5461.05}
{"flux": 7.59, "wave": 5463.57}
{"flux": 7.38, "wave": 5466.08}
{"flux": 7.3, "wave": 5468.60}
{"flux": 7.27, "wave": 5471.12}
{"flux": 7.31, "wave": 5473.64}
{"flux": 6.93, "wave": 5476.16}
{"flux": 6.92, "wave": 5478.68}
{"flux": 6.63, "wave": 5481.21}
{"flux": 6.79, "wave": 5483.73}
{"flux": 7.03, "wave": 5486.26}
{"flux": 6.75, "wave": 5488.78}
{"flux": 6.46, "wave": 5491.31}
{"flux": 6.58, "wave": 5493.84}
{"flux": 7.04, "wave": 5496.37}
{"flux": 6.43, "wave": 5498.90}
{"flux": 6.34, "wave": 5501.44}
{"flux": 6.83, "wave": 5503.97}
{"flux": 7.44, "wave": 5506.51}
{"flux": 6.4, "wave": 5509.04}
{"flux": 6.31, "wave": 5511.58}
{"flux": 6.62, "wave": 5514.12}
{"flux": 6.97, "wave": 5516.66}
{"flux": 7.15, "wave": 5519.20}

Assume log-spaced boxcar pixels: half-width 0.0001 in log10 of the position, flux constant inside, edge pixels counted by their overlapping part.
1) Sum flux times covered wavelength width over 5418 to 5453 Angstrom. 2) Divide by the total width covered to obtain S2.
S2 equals 7.15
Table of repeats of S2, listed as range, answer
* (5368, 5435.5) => 7.01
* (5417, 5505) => 7.02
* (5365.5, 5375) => 6.89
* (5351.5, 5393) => 7.28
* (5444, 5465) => 7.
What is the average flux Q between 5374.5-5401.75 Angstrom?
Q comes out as 7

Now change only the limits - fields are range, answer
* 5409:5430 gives 7.31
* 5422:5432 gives 7.01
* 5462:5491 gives 7.07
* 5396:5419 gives 6.8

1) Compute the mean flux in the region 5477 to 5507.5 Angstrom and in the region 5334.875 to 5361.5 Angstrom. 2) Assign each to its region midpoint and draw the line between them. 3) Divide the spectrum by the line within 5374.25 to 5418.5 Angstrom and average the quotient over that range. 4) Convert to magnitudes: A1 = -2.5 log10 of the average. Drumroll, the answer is 0.021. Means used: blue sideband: 7.3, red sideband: 6.77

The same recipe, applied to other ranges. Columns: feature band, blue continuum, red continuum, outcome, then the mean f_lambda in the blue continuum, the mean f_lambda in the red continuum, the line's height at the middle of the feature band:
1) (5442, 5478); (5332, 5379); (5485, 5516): -0.05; 7.19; 6.69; 6.83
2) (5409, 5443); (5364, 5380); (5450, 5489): -0.02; 7.21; 7.04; 7.11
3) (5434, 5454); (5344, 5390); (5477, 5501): -0.04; 7.22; 6.73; 6.91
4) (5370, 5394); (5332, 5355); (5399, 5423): -0.03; 7.05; 6.98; 7.01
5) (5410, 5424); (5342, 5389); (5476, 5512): -0.07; 7.22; 6.73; 7.02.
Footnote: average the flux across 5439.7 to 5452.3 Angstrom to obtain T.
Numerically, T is 7.26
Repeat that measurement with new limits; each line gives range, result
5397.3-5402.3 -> 6.08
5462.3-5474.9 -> 7.37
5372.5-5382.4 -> 7.81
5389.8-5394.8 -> 6.78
